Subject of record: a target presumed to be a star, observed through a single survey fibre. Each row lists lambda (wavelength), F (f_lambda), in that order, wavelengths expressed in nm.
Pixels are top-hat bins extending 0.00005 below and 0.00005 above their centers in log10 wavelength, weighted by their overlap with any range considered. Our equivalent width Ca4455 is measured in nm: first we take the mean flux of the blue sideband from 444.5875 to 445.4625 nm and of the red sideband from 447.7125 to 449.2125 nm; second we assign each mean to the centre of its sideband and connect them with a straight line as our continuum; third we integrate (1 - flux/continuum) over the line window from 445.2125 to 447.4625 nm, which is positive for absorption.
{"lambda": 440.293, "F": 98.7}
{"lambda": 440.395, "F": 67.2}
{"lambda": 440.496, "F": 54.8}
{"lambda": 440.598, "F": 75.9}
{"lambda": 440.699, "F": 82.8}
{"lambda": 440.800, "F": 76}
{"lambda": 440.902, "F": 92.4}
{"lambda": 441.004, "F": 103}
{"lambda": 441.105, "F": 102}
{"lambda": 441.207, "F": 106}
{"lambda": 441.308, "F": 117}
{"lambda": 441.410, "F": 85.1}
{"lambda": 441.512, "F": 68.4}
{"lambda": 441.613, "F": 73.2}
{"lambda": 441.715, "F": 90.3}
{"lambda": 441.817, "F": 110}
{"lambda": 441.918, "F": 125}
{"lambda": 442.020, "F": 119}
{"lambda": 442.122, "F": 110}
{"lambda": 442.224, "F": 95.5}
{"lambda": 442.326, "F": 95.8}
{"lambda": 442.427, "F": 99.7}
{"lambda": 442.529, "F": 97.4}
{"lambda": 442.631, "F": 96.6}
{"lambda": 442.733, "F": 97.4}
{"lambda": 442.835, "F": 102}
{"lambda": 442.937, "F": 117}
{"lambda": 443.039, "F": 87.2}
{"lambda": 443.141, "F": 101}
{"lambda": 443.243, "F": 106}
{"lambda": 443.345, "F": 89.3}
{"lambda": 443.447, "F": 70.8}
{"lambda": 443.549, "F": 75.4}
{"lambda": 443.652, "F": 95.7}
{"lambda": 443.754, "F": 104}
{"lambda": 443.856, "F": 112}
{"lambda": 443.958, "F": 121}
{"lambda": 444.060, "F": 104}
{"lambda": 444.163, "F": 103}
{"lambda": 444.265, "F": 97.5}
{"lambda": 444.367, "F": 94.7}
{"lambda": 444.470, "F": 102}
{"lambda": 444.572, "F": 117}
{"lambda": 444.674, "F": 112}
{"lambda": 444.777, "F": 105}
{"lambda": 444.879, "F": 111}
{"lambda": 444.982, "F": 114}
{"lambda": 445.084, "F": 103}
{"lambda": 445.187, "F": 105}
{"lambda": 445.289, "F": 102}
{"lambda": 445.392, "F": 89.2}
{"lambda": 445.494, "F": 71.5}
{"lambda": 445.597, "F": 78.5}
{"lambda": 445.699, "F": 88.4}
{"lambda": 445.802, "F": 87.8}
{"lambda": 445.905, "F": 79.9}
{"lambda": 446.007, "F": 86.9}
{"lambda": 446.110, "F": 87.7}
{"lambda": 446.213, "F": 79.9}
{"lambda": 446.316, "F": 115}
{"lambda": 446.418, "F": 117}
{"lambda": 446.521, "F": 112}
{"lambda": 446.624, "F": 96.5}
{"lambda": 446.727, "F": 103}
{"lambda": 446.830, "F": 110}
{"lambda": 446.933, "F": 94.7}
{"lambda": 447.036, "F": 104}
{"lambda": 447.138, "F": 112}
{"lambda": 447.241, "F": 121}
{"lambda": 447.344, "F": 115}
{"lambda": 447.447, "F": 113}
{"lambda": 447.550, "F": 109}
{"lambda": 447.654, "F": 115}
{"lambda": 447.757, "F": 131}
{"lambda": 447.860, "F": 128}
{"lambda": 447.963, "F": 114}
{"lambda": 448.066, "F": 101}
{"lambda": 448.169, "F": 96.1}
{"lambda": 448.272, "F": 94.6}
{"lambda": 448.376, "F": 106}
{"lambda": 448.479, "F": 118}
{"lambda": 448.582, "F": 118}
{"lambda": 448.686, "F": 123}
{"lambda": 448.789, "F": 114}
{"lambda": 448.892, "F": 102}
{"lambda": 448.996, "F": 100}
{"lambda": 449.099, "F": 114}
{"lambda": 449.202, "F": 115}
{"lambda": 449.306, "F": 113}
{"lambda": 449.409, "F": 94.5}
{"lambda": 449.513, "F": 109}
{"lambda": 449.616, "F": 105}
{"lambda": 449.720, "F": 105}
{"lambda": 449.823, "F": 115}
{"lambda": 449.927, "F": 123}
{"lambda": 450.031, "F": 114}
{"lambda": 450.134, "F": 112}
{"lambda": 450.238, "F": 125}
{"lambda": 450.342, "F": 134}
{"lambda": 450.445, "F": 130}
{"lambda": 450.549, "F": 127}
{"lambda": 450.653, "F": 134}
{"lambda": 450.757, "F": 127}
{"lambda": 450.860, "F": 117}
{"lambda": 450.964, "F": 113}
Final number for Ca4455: 0.19 nm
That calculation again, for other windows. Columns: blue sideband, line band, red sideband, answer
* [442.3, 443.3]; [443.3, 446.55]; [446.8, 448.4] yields 0.21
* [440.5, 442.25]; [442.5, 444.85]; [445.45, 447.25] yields -0.12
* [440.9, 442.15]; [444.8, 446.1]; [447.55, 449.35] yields 0.16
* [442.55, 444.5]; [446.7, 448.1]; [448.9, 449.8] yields -0.11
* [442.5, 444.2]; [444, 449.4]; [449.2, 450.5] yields 0.12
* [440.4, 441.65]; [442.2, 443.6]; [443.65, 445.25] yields 0.03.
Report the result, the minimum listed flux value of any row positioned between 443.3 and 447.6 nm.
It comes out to 70.8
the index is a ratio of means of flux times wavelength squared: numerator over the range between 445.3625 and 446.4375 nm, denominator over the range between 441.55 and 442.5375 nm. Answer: 0.9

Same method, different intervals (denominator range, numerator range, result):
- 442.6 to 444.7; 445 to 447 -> 0.96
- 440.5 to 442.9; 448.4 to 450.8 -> 1.25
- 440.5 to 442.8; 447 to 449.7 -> 1.20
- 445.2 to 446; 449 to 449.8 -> 1.27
